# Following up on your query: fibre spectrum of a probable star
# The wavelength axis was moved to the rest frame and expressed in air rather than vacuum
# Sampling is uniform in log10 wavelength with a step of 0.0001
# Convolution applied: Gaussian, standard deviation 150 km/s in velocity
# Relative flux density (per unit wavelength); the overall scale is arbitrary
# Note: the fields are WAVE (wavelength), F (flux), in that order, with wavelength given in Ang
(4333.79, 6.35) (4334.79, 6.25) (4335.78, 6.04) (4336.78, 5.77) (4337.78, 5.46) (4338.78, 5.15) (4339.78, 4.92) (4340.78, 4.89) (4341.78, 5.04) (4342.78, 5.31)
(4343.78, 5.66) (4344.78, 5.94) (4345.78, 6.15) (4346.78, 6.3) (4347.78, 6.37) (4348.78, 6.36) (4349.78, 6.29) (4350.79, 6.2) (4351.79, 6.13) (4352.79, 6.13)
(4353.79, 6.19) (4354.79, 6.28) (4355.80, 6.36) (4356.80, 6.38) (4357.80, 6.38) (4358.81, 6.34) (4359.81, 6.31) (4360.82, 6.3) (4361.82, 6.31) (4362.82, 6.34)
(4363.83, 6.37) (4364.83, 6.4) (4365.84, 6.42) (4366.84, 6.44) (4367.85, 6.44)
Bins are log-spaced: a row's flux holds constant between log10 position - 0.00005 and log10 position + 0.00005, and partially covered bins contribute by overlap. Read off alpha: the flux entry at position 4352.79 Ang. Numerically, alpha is 6.13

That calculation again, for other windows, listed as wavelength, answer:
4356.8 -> 6.38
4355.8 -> 6.36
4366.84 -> 6.44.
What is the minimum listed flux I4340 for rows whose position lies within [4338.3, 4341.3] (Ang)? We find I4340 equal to 4.89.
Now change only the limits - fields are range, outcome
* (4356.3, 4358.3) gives 6.38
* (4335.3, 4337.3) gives 5.77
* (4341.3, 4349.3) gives 5.04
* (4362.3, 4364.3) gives 6.34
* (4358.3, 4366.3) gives 6.3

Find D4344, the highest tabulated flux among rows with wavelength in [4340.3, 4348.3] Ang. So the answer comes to 6.37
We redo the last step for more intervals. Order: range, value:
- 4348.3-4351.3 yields 6.36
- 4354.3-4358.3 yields 6.38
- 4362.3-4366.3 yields 6.42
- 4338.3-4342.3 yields 5.15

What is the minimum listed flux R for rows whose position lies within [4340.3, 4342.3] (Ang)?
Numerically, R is 4.89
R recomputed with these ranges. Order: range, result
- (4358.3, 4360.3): 6.31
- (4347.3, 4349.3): 6.36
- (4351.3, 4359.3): 6.13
